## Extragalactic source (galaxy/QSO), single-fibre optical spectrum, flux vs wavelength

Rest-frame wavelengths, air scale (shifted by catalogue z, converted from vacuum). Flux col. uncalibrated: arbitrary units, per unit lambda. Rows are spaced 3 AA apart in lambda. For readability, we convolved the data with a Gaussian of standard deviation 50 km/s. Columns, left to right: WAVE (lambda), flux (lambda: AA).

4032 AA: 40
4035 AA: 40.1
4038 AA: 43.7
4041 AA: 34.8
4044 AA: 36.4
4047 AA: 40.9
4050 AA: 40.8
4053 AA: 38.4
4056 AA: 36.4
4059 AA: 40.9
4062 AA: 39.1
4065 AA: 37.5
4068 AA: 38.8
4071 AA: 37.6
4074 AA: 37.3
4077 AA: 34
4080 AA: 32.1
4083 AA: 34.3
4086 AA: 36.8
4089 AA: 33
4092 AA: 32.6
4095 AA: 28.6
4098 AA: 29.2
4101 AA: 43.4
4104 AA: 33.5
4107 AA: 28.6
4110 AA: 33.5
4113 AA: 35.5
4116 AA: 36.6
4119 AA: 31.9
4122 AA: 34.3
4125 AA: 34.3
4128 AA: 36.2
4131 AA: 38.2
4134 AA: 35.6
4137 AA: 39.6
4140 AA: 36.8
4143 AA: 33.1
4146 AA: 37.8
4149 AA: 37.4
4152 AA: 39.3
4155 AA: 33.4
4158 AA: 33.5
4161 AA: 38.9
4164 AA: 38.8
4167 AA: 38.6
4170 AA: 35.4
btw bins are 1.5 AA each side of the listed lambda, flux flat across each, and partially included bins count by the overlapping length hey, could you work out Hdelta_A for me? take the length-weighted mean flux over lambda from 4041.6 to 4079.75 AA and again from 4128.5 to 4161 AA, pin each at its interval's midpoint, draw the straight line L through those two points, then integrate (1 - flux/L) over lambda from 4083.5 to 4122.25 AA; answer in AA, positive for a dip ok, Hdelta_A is 3.7 AA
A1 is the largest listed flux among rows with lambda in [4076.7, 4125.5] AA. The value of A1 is 43.4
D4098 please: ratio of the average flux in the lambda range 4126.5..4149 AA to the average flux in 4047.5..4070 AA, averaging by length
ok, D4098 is 0.95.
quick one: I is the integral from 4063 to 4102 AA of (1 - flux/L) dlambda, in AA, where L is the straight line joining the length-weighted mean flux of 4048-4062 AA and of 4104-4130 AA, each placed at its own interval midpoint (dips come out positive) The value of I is 2.0 AA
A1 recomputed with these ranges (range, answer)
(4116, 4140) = 39.6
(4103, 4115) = 35.5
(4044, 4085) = 40.9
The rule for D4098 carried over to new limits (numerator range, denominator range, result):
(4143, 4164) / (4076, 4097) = 1.11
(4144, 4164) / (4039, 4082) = 0.98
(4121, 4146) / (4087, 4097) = 1.15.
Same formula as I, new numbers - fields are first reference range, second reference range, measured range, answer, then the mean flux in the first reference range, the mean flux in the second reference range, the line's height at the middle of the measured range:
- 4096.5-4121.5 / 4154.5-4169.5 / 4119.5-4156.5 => -0.7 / 34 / 36.8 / 35.5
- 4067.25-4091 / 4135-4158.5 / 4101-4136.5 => 1.1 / 35.3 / 36.5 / 36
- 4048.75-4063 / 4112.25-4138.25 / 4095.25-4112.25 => 1.6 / 39.1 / 35.8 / 36.8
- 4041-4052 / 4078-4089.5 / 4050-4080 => -1.0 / 38.7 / 34.1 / 36.4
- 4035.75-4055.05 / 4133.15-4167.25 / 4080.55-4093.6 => 1.4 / 39.1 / 36.9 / 38.2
